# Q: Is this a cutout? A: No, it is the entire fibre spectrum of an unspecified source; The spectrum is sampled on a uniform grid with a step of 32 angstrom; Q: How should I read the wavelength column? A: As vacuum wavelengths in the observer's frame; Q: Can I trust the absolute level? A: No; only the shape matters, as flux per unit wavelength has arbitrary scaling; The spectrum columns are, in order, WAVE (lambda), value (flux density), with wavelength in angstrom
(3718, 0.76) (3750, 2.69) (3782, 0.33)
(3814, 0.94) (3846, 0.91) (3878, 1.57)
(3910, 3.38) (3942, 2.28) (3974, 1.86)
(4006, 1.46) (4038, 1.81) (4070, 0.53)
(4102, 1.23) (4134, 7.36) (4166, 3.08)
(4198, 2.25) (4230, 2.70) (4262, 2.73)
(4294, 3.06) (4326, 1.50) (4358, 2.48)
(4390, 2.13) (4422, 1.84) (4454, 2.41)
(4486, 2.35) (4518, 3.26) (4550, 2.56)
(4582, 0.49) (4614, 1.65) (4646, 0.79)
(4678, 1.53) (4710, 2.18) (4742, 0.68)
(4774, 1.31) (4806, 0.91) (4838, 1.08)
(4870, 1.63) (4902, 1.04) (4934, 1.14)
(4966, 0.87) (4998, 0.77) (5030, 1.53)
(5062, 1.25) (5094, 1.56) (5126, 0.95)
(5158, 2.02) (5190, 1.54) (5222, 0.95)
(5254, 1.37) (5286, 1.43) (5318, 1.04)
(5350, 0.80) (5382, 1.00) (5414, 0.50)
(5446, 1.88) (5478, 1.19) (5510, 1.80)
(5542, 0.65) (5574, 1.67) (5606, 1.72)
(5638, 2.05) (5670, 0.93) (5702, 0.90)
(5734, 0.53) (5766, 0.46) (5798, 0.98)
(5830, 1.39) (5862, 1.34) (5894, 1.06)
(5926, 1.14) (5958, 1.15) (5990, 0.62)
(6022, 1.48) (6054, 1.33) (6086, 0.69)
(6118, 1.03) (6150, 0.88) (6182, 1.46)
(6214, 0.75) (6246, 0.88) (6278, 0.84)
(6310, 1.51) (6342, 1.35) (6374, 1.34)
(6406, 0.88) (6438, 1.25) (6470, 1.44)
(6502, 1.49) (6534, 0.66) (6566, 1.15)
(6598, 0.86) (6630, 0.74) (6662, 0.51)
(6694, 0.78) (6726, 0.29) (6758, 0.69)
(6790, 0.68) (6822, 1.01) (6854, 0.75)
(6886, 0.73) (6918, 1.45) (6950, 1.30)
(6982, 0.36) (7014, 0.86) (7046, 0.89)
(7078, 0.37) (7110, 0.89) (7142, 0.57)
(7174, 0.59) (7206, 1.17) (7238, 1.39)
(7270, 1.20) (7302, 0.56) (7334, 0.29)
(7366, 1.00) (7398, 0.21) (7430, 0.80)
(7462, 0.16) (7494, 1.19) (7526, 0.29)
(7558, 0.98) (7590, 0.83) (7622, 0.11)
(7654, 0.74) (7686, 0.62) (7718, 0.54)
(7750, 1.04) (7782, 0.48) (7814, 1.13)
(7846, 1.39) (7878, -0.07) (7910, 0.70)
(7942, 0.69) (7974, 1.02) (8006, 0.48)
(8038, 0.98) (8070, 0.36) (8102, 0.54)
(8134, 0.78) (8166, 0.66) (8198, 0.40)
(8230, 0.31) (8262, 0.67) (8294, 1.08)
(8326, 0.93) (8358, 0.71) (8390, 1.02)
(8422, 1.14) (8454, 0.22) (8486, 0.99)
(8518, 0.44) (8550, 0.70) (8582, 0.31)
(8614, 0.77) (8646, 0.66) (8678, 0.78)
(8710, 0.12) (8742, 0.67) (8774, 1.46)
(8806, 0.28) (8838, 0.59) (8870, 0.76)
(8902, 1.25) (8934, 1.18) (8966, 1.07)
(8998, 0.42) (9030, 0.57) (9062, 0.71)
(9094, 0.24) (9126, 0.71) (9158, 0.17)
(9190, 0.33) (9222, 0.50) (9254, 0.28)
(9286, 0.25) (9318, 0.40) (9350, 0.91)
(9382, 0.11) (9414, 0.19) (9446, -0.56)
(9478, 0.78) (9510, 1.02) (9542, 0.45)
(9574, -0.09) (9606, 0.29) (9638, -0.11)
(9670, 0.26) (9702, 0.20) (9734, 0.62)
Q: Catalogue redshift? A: 1.58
